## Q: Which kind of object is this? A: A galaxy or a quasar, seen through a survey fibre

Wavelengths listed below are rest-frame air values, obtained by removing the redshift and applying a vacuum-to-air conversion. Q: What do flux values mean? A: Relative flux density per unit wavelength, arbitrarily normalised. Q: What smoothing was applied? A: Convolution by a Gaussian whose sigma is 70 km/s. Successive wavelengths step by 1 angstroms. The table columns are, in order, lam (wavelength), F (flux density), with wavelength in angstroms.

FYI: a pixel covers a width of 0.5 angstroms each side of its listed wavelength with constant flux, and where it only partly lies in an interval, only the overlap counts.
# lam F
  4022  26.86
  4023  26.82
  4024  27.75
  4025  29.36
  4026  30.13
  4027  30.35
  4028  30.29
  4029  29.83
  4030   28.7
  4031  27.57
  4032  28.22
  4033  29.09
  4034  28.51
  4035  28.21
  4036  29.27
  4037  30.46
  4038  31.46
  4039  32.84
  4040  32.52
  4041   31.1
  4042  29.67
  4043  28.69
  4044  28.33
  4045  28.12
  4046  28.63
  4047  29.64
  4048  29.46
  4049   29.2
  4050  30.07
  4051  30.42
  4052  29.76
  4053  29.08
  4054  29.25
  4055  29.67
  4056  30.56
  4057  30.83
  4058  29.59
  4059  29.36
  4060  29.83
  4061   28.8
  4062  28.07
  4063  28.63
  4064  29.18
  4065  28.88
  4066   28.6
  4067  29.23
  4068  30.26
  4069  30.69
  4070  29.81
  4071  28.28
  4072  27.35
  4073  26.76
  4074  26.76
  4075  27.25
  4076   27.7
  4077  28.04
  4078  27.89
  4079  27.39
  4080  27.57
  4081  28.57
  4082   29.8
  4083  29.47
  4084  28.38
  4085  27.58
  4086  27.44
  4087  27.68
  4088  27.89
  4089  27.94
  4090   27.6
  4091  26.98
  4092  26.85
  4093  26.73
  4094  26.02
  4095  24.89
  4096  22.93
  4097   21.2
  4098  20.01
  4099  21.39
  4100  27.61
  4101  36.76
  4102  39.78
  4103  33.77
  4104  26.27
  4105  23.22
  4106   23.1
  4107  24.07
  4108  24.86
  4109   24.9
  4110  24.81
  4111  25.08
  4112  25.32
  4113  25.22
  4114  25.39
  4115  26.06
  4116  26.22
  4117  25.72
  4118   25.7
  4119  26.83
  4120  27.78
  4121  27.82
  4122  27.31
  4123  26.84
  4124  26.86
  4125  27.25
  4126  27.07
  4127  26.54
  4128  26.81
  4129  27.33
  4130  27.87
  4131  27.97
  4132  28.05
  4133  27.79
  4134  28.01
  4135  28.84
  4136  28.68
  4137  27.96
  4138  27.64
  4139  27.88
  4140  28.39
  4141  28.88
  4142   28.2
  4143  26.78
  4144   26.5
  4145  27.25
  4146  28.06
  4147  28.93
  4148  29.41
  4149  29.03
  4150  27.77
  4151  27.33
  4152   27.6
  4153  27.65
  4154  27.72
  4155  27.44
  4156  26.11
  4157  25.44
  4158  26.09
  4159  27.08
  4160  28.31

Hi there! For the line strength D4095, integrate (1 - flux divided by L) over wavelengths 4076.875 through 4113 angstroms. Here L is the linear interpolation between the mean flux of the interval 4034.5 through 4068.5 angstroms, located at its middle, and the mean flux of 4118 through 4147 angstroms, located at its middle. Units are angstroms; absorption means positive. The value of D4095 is 2.1 angstroms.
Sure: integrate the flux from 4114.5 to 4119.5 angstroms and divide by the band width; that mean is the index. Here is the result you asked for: 26.1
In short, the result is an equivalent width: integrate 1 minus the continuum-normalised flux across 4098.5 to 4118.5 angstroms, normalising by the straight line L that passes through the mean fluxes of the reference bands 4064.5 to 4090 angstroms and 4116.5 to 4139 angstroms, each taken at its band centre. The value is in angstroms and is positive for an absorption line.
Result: 0.71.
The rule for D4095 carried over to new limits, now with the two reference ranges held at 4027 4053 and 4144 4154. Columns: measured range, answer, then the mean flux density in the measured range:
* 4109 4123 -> 1.2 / 26.1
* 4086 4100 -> 1.7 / 25.4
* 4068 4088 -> 0.6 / 28.2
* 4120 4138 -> 0.5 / 27.6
